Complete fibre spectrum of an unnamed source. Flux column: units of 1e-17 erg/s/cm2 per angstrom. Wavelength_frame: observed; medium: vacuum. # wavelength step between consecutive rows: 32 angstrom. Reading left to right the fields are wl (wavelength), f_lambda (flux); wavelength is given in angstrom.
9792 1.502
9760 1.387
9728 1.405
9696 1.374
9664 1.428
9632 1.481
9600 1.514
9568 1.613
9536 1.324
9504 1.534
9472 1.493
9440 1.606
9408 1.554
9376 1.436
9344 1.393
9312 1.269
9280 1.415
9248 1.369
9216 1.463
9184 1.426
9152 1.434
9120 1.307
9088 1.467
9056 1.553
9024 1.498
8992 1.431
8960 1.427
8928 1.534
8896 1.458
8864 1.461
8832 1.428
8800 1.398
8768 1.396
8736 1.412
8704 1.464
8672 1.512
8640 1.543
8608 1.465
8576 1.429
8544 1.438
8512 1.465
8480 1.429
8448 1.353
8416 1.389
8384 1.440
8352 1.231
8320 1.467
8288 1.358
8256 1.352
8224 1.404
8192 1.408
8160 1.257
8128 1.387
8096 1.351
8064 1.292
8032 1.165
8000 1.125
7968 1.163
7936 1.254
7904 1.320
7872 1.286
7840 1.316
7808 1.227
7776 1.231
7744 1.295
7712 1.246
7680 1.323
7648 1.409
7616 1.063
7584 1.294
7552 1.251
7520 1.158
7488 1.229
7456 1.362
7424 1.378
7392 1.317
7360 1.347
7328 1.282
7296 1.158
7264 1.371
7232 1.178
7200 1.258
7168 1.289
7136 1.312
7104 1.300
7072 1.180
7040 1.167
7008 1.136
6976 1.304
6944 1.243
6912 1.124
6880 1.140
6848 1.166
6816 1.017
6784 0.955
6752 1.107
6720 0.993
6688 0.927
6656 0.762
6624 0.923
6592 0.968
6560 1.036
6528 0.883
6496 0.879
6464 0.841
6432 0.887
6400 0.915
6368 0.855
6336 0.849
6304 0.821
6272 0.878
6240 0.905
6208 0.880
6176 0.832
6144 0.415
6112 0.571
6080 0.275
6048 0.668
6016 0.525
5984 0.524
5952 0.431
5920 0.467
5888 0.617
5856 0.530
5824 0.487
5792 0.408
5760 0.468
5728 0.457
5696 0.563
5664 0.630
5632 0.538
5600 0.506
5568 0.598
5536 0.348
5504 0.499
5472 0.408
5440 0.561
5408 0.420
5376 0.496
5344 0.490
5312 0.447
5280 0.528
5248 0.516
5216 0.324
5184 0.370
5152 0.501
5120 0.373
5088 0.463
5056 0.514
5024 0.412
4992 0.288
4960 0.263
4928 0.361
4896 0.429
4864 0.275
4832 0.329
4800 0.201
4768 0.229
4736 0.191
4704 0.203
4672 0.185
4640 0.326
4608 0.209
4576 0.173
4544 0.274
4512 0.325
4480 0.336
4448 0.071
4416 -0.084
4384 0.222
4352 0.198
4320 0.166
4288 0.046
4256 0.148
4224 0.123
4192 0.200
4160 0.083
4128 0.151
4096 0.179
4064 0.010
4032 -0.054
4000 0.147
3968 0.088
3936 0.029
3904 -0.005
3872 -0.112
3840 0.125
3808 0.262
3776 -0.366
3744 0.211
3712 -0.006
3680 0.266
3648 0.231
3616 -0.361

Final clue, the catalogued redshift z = 0.55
